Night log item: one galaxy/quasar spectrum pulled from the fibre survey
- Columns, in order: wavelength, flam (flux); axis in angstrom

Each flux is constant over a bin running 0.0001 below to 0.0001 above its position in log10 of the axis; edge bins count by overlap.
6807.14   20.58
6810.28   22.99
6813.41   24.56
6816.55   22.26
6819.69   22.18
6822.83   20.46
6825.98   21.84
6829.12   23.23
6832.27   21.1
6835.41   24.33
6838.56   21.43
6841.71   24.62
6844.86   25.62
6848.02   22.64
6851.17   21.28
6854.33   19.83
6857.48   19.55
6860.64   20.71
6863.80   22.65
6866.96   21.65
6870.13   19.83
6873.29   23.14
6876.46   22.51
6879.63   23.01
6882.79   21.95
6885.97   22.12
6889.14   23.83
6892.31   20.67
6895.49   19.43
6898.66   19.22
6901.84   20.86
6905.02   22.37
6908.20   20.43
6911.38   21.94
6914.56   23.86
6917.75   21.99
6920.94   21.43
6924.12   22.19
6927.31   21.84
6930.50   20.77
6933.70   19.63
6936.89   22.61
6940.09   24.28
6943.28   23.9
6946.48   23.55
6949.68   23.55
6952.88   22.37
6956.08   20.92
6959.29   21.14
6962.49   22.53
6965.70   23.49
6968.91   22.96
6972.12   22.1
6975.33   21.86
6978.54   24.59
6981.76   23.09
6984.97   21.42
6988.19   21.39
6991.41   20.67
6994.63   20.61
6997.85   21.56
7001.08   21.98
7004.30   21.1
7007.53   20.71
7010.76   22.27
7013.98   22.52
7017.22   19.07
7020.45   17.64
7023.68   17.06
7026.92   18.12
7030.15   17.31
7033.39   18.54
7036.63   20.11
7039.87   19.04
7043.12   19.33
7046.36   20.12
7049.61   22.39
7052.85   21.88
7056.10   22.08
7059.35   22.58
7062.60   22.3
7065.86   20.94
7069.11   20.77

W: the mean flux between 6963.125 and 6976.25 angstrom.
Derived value 22.6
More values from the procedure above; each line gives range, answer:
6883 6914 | 21.3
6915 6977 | 22.3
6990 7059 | 20.2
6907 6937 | 21.6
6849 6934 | 21.5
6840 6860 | 22.2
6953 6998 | 22.1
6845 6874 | 21.4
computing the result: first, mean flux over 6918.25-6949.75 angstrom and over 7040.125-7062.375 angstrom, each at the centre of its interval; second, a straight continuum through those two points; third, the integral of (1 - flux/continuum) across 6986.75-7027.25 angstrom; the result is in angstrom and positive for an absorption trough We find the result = 2.4 angstrom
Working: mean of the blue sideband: 22.3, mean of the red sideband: 21.3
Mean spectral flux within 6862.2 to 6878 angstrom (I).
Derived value 21.9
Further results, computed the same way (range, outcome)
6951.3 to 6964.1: 21.7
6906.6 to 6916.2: 22.1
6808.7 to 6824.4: 22.5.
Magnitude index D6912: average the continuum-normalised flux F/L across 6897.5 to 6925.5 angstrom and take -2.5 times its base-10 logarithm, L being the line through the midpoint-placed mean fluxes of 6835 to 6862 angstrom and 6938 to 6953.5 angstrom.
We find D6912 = 0.071 mag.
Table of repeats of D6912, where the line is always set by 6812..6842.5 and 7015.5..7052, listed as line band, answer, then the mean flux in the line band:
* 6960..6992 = -0.12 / 22.4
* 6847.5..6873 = 0.05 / 21.1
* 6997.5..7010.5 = -0.10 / 21.4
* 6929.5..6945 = -0.08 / 22.3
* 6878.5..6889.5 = -0.05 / 22.6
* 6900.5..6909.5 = 0.00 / 21.3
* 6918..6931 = -0.04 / 21.7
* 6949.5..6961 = -0.07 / 21.8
